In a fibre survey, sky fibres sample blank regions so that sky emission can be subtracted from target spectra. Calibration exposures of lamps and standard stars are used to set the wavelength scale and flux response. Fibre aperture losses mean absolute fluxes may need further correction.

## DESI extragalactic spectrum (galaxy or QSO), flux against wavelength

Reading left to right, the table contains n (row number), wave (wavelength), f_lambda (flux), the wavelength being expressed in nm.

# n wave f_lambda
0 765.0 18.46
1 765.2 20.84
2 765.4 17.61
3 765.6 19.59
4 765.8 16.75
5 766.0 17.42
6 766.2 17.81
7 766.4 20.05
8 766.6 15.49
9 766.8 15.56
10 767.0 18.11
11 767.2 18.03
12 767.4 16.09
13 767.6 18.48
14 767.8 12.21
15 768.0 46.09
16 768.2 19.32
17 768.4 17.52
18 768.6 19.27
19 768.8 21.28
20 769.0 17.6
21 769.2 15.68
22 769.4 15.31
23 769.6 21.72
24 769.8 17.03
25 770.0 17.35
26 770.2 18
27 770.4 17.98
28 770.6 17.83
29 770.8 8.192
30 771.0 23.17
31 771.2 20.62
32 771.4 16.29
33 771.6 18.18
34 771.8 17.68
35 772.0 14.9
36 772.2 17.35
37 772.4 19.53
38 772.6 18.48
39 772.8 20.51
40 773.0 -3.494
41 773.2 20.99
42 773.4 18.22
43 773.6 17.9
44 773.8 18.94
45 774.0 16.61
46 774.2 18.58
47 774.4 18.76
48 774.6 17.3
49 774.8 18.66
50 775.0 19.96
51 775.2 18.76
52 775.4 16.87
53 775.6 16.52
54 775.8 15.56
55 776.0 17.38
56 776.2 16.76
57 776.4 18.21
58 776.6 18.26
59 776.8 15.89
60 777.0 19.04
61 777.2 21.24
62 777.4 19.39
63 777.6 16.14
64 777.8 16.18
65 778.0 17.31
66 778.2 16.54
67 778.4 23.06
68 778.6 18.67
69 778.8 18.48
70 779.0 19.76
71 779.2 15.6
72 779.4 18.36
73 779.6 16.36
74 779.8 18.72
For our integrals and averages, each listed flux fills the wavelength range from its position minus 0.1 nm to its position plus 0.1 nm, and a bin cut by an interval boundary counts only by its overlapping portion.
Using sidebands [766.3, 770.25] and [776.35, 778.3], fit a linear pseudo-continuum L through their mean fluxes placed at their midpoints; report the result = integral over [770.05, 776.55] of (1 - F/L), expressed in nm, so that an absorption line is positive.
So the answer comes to 0.39 nm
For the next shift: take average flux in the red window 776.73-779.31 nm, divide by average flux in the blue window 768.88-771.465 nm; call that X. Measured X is 1.0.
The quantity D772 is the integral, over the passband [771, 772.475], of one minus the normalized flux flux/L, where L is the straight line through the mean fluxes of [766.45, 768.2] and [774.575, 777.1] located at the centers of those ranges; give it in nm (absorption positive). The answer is 0.05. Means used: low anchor 20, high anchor 17.6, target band 18.1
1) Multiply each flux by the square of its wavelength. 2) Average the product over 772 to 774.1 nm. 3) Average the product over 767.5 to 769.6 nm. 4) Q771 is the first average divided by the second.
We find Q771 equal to 0.8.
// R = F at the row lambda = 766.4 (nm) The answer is 20.05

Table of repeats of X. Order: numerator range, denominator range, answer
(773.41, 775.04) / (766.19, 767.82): 1.07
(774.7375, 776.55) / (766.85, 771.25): 0.93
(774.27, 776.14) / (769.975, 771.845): 1.01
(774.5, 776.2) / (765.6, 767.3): 1.00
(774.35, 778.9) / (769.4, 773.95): 1.05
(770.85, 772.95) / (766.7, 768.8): 0.89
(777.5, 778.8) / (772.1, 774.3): 1.08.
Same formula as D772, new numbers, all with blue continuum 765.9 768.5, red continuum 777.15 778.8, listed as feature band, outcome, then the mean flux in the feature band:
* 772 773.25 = 0.24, 15.3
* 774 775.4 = 0.03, 18.4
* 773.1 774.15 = 0.02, 18.5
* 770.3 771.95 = 0.14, 17.4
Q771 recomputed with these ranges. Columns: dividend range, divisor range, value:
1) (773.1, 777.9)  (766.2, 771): 0.99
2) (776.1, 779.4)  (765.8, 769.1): 0.97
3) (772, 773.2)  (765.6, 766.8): 0.87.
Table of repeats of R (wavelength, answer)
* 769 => 17.6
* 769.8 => 17.03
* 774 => 16.61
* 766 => 17.42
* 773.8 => 18.94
